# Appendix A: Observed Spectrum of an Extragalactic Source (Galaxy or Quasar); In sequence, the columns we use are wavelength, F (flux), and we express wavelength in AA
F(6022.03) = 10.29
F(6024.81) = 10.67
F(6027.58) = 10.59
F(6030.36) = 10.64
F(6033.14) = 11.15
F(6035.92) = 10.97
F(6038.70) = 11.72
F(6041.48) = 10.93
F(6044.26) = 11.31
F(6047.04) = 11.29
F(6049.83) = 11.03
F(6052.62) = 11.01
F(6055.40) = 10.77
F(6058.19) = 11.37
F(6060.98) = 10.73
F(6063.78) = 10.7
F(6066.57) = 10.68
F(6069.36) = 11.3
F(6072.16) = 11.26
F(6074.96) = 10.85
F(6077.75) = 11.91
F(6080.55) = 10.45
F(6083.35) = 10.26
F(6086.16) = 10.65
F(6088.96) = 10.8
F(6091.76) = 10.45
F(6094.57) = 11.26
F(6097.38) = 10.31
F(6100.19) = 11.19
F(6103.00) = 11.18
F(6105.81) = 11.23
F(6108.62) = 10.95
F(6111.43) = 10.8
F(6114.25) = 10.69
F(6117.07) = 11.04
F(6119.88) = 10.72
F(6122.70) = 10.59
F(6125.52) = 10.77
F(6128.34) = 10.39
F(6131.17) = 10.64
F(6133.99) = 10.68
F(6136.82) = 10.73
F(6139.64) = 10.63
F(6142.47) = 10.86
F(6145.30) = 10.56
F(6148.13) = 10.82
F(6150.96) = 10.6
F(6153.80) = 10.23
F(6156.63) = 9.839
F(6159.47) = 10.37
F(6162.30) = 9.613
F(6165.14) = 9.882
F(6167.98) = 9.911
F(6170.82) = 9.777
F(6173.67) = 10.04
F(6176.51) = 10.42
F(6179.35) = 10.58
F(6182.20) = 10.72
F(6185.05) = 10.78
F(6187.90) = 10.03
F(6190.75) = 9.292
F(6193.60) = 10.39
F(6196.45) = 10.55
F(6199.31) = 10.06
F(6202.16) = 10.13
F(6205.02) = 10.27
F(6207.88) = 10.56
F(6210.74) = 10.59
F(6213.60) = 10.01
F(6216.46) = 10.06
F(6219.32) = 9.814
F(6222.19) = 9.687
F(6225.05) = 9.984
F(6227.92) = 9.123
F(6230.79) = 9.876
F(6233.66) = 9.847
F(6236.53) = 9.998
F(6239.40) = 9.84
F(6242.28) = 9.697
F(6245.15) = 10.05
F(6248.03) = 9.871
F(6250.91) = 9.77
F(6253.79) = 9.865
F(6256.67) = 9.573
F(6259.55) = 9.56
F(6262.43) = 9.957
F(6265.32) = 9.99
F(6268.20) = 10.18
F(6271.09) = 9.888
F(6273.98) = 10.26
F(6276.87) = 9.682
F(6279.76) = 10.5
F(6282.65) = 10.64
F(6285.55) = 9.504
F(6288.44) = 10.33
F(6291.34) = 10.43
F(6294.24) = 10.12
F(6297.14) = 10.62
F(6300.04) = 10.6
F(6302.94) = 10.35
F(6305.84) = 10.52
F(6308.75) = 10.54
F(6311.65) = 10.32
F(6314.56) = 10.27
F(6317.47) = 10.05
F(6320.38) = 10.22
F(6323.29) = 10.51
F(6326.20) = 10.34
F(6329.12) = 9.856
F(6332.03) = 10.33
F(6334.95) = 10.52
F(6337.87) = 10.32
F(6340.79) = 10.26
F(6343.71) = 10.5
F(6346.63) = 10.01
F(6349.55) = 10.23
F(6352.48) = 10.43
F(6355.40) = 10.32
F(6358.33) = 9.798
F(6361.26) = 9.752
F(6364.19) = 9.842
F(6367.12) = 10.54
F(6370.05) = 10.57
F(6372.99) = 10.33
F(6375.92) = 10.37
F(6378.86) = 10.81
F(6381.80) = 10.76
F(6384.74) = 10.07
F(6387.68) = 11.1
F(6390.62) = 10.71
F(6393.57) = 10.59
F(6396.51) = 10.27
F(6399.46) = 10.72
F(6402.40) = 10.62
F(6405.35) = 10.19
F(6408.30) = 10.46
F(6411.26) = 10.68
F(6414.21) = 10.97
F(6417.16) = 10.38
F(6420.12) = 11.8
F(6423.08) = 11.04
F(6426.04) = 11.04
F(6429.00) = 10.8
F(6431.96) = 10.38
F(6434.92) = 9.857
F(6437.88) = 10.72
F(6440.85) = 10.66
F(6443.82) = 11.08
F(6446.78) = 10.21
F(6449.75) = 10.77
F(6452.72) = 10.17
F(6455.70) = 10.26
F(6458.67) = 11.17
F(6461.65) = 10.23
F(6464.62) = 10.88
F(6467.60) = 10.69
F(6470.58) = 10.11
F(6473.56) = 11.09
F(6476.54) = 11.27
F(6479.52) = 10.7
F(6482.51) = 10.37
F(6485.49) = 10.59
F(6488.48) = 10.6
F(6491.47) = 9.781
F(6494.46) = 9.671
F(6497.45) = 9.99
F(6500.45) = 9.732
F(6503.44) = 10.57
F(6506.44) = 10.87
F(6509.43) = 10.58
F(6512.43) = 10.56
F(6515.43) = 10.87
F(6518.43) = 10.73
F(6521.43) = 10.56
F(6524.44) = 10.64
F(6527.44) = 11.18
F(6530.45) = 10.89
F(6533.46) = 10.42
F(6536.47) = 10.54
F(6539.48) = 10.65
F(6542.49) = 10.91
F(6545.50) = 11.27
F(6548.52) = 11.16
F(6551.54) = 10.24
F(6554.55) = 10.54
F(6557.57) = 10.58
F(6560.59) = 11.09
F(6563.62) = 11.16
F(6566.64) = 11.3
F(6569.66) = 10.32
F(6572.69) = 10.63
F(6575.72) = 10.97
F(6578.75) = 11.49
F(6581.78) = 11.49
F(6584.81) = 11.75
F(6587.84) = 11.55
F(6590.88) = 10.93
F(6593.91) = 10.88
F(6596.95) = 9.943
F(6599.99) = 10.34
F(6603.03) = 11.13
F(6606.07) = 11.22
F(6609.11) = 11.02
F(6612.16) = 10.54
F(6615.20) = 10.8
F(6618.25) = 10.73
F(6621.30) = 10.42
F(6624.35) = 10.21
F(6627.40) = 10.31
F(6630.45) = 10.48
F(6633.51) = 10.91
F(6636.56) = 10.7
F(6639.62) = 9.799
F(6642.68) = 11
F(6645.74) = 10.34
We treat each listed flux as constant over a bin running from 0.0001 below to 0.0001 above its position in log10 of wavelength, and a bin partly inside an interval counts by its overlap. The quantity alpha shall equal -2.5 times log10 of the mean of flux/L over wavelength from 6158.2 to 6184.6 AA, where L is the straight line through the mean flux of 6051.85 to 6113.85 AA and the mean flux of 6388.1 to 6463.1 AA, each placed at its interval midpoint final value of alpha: 0.07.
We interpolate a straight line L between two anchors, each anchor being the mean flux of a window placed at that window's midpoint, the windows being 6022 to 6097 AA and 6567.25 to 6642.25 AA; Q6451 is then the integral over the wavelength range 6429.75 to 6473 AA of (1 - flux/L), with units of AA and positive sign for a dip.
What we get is 1.17 AA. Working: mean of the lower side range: 10.9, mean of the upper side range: 10.8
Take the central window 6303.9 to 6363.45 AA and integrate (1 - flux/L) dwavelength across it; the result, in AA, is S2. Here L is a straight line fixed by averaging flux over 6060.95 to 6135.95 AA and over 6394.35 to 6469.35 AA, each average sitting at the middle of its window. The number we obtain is 2.5 AA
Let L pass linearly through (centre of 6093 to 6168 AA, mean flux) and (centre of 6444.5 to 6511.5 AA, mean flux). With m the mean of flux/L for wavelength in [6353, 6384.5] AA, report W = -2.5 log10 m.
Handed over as 0.02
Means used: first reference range 10.6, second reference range 10.5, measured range 10.3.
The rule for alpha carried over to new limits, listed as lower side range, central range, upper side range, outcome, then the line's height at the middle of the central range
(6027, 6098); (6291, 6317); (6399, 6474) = 0.04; 10.8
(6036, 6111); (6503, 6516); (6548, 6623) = 0.02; 10.9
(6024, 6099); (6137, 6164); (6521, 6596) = 0.05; 10.9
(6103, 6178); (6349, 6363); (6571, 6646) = 0.06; 10.6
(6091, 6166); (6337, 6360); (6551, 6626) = 0.05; 10.7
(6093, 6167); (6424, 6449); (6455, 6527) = -0.01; 10.5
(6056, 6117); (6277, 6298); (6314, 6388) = 0.02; 10.4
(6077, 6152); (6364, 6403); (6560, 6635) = 0.03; 10.8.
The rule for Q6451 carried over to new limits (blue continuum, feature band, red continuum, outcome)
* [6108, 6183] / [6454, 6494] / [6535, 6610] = 0.92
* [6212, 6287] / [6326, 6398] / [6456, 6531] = -1.00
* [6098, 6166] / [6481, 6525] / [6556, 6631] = 1.66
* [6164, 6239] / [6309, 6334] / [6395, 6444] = 0.37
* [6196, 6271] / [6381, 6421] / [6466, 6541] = -1.27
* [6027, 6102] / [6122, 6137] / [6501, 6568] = 0.41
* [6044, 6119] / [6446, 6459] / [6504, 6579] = 0.41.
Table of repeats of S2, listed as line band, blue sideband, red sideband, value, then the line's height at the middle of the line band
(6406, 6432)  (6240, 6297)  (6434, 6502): -1.2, 10.4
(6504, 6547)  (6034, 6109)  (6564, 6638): 0.4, 10.9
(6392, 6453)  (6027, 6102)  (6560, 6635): 1.4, 10.9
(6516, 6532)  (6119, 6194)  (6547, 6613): 0.1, 10.8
